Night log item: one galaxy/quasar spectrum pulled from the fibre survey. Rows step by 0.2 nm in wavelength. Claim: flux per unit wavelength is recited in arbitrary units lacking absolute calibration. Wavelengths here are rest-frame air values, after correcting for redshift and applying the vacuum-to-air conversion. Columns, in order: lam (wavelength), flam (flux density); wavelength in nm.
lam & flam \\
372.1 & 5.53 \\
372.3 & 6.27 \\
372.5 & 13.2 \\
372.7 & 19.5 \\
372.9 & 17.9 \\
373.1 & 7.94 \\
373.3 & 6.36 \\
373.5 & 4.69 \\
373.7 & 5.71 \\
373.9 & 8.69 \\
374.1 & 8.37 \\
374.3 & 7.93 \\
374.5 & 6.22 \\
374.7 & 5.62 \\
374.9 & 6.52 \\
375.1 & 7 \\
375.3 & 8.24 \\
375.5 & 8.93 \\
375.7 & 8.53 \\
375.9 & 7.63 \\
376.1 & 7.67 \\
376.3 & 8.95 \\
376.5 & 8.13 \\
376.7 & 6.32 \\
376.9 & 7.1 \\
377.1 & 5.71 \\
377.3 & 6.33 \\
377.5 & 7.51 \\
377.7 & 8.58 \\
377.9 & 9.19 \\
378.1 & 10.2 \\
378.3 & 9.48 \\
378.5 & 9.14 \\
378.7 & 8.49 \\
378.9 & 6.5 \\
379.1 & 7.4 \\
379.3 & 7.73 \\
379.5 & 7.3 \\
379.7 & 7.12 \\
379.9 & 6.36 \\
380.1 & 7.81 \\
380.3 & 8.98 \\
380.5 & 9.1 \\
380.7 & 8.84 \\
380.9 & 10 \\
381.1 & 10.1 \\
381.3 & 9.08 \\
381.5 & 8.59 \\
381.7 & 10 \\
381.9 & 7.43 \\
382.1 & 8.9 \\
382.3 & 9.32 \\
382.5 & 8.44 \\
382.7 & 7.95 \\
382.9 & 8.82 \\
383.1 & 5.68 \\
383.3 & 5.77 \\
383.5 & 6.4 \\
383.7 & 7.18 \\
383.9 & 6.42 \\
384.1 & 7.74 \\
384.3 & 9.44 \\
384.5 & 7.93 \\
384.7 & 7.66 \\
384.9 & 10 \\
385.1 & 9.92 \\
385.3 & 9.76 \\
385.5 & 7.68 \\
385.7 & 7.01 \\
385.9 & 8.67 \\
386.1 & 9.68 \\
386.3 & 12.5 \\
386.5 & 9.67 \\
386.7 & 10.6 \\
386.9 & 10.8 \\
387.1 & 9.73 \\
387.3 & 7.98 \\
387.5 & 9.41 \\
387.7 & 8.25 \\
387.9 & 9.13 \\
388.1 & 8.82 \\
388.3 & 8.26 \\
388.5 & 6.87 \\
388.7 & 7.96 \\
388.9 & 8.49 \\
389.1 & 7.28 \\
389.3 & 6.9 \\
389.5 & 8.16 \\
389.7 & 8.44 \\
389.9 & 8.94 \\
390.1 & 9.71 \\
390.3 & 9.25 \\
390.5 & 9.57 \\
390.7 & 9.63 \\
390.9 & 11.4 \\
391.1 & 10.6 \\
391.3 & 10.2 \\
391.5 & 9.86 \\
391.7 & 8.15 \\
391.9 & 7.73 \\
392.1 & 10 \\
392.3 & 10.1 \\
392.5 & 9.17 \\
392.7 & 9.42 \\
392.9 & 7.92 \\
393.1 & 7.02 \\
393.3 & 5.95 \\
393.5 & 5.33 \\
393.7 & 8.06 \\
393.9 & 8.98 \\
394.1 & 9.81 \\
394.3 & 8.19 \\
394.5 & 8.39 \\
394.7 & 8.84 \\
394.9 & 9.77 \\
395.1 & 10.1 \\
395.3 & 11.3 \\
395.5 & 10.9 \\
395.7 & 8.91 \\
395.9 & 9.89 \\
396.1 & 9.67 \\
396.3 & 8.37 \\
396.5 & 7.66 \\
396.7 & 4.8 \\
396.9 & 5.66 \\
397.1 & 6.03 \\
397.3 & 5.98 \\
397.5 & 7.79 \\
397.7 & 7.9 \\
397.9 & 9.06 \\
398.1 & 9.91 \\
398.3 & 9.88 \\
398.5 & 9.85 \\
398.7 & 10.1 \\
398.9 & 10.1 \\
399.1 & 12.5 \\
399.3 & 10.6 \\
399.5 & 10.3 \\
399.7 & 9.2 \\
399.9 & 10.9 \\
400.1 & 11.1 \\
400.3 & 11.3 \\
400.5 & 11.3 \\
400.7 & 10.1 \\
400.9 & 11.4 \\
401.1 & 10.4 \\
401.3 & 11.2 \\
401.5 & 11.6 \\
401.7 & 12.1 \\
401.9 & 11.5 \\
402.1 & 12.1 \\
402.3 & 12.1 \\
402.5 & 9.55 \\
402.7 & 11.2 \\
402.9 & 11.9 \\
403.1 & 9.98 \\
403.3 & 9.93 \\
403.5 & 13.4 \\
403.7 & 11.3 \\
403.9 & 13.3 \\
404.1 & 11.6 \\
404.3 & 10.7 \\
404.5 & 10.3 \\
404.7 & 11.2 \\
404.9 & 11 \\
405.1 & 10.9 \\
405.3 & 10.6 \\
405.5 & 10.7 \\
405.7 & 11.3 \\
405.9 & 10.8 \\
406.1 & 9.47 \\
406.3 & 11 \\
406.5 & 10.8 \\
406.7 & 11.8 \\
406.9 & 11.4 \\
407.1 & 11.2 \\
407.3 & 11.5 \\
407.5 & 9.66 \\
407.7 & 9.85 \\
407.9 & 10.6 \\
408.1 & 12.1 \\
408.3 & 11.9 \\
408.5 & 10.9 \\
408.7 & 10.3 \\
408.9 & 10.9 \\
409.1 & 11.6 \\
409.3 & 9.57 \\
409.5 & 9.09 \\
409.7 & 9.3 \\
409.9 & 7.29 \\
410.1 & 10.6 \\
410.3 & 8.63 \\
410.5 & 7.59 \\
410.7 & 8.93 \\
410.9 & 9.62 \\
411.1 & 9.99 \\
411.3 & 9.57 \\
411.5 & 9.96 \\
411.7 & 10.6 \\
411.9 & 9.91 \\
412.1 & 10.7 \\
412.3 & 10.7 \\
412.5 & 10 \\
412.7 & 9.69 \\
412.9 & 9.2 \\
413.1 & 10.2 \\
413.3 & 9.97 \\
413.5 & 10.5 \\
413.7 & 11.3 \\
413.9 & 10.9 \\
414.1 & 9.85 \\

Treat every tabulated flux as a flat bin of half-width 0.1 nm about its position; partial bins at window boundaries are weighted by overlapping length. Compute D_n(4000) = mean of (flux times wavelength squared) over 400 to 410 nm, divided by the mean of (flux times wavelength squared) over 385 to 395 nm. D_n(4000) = 1.33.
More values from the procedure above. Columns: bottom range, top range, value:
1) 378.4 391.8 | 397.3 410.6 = 1.35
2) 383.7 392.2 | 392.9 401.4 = 1.07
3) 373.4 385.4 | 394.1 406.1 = 1.42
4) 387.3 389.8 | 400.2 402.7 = 1.47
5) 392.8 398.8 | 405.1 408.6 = 1.37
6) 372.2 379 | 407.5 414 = 1.44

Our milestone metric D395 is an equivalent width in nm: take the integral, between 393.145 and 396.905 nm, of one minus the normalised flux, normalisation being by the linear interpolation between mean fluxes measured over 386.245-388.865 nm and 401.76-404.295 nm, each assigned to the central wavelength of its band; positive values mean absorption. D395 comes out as 0.65 nm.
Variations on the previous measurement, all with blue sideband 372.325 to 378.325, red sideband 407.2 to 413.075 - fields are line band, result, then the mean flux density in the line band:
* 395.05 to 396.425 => -0.07 nm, 9.83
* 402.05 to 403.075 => -0.17 nm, 11.2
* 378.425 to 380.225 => 0.22 nm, 7.54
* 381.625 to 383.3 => 0.12 nm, 8.14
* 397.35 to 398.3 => 0.08 nm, 8.65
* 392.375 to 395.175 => 0.28 nm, 8.35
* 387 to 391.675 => 0.09 nm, 8.89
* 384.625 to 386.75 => -0.11 nm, 9.37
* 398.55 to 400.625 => -0.26 nm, 10.7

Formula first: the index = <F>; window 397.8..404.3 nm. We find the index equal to 11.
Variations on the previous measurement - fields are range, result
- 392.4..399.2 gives 8.62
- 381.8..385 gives 7.82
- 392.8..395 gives 8.02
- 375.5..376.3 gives 8.19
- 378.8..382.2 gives 8.31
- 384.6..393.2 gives 9.03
